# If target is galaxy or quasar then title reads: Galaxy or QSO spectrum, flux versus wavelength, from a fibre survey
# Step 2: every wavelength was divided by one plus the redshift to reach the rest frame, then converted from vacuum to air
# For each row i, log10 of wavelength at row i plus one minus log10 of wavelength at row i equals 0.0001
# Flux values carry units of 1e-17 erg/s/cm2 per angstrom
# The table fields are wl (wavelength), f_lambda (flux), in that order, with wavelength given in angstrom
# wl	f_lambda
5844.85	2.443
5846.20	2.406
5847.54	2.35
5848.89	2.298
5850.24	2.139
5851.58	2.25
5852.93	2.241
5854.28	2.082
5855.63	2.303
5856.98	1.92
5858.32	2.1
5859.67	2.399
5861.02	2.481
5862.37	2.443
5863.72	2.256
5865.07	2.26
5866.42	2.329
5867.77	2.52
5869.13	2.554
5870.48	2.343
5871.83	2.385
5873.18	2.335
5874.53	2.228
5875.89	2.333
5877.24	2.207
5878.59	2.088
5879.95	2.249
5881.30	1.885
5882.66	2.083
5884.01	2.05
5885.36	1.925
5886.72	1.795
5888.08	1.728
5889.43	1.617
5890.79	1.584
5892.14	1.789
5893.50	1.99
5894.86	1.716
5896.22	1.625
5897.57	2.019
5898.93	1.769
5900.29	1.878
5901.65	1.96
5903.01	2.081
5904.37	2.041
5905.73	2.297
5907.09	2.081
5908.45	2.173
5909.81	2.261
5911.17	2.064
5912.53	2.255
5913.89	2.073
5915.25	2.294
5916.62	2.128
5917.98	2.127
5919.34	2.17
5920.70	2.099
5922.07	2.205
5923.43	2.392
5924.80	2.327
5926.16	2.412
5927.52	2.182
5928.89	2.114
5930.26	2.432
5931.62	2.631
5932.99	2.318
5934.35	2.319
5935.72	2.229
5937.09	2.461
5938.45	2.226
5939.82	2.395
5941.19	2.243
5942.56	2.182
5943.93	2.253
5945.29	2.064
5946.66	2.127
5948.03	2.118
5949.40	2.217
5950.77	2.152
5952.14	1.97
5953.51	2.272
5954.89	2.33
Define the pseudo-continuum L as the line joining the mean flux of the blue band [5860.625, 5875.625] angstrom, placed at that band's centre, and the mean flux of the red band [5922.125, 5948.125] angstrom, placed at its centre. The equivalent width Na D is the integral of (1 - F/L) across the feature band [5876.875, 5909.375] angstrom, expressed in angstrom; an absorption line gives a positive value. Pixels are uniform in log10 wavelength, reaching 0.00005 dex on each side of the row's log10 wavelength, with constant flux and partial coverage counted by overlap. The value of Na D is 5.52 angstrom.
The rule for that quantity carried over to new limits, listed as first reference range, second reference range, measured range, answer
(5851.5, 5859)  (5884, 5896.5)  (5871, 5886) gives -2.1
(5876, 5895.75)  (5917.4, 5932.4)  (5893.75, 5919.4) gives 0.8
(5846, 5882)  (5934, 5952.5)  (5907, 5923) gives 0.5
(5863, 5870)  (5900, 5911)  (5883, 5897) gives 2.7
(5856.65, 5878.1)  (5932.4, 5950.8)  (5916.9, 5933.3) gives -0.2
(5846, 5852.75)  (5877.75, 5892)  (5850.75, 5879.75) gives -2.5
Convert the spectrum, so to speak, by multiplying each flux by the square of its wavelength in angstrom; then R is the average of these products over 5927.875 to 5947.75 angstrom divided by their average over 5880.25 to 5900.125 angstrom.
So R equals 1.3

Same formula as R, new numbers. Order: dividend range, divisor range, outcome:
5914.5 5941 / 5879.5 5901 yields 1.25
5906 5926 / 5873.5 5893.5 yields 1.12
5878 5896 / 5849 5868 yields 0.84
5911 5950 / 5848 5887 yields 1.03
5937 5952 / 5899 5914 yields 1.07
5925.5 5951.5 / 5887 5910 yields 1.20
